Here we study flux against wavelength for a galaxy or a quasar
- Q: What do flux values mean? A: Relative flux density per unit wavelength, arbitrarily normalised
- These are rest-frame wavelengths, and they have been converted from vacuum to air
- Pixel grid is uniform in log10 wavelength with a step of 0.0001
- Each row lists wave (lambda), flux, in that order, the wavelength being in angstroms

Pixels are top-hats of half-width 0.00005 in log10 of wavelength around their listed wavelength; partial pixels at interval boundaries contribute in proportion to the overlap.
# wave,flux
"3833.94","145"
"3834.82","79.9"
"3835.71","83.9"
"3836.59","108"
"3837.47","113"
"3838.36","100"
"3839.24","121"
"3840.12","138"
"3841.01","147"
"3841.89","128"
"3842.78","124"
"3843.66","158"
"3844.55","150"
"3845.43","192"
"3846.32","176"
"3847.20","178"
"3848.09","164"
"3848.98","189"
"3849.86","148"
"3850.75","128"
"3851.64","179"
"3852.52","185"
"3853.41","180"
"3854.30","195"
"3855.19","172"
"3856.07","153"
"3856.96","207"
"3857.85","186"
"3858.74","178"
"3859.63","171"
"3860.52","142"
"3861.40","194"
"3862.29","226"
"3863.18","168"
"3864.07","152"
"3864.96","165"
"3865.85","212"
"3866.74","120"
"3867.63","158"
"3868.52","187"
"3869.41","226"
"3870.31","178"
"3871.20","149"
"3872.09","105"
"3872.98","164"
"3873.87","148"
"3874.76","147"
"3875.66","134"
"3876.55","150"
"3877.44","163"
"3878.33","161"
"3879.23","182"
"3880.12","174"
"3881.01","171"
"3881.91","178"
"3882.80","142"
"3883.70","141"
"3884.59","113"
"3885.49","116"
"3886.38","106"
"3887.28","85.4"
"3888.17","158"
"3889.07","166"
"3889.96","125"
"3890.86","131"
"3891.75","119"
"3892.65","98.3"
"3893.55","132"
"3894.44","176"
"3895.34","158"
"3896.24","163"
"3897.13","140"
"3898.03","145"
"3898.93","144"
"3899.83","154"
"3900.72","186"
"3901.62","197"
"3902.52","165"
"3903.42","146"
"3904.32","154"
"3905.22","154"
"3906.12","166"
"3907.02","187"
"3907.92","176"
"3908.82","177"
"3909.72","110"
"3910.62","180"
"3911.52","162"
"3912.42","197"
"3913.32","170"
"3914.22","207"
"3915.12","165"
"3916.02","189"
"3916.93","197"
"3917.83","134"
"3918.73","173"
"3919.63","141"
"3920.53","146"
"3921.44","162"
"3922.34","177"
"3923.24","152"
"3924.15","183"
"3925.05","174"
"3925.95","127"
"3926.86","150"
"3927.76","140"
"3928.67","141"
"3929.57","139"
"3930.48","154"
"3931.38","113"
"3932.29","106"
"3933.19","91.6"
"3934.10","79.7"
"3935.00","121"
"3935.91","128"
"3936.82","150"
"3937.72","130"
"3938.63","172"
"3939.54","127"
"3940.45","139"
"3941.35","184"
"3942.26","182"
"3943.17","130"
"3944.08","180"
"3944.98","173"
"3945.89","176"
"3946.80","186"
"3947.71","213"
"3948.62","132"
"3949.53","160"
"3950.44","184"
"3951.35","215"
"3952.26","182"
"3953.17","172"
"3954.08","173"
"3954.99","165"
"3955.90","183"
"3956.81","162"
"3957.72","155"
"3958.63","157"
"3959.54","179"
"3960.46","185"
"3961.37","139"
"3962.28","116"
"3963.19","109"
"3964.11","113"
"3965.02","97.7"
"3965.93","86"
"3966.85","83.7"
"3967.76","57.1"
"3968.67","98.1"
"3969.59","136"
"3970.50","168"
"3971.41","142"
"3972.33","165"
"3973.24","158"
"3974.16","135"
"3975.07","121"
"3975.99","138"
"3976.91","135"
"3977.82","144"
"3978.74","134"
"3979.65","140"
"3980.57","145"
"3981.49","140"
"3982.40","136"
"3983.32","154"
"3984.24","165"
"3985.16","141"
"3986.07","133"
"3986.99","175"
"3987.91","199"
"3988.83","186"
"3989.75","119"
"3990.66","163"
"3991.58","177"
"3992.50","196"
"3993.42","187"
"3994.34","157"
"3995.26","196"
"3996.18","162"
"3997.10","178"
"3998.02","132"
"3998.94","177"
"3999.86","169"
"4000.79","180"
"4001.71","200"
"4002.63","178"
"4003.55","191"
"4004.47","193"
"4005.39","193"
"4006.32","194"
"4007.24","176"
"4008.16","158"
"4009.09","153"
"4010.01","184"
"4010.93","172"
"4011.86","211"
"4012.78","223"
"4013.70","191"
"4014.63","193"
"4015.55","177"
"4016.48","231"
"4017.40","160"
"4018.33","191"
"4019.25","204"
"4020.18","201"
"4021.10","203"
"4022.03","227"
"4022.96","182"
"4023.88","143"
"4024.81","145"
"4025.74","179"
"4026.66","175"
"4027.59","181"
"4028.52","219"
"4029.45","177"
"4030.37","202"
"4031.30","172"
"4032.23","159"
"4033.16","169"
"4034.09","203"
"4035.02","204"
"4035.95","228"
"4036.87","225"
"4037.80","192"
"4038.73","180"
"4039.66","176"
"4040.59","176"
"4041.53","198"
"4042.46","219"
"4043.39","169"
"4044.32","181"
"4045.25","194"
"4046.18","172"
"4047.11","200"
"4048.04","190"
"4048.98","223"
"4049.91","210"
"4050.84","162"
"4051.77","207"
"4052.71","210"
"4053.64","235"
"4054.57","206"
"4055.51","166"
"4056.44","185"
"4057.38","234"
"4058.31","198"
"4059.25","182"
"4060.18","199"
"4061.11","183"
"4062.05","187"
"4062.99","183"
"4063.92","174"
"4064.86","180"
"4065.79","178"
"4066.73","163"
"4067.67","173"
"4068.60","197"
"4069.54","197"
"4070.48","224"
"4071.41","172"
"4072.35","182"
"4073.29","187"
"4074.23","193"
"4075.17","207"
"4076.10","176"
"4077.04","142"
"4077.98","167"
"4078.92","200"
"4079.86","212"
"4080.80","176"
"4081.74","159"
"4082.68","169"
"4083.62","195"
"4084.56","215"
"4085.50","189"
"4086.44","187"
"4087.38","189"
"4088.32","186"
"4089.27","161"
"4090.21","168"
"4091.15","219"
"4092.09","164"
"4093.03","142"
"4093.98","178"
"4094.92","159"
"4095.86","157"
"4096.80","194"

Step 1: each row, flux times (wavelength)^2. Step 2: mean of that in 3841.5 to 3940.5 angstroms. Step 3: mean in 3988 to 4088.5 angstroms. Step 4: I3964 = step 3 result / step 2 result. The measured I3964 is 1.29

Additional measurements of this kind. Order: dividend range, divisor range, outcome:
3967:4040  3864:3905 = 1.20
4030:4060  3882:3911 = 1.42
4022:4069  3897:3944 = 1.31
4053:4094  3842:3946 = 1.30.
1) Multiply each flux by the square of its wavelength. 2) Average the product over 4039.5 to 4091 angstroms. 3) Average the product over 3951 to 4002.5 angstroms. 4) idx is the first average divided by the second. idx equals 1.30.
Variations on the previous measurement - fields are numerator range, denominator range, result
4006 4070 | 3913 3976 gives 1.33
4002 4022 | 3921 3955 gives 1.28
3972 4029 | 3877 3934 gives 1.19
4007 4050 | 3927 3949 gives 1.36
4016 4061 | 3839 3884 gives 1.28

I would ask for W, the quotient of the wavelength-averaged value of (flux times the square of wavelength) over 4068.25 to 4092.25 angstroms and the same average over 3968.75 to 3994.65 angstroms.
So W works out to 1.28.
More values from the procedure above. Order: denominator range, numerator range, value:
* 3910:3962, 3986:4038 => 1.20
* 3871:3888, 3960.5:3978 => 0.91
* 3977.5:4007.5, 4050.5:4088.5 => 1.17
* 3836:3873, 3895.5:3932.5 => 1.02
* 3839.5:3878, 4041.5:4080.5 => 1.28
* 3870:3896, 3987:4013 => 1.32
